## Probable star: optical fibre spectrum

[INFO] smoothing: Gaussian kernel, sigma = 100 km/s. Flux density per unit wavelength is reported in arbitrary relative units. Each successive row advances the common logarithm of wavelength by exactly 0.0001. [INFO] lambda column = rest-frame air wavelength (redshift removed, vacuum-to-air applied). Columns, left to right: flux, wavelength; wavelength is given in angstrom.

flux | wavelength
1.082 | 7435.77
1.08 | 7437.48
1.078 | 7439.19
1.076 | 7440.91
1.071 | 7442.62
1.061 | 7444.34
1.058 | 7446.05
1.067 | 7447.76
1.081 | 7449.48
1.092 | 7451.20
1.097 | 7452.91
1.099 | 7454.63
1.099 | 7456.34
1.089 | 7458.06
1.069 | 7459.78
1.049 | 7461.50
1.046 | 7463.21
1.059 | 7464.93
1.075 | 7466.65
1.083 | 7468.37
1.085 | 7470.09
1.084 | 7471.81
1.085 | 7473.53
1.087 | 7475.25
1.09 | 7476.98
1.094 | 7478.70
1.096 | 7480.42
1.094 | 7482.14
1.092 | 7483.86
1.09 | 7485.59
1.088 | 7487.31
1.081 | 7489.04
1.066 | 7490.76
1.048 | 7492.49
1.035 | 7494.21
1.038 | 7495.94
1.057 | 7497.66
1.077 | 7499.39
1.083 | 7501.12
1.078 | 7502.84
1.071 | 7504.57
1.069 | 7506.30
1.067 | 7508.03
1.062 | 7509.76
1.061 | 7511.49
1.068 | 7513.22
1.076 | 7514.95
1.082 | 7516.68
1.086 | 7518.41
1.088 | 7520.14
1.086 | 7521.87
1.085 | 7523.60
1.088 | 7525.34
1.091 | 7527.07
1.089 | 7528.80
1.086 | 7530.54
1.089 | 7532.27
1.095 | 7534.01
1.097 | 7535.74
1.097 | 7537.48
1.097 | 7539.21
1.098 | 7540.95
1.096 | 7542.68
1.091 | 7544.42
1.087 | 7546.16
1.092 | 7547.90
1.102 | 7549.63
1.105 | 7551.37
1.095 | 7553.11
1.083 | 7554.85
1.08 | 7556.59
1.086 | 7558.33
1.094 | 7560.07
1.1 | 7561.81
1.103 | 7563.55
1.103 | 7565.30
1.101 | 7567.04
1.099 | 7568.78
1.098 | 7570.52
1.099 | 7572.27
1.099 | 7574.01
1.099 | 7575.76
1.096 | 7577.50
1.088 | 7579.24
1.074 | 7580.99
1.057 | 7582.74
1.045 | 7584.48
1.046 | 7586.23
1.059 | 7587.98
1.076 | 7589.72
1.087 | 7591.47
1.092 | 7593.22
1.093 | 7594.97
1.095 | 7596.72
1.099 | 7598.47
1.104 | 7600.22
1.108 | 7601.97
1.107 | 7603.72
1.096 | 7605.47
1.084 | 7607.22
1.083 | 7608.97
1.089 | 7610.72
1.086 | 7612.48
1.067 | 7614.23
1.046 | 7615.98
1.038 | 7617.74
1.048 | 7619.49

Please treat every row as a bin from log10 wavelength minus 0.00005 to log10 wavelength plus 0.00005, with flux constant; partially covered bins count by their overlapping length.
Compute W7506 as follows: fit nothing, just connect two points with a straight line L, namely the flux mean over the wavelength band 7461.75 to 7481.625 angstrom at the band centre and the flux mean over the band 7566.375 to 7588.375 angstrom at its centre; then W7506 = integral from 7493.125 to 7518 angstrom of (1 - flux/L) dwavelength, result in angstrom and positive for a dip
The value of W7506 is 0.33 angstrom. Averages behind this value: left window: 1.08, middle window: 1.07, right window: 1.08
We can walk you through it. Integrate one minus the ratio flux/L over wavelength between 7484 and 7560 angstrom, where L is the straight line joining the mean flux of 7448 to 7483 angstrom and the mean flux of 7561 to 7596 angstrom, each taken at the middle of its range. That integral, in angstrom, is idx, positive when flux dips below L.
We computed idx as 0.2 angstrom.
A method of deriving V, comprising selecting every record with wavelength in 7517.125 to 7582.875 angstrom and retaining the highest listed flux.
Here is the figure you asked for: 1.105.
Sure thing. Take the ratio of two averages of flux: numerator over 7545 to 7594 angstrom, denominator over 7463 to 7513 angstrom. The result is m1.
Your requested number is 1.01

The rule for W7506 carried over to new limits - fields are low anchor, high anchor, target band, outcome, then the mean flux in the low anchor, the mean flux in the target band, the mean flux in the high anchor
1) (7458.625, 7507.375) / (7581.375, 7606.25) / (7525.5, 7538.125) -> -0.16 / 1.07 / 1.09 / 1.08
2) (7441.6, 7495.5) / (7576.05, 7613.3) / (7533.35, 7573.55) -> -0.50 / 1.08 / 1.1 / 1.08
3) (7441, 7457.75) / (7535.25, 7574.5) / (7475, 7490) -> -0.06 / 1.08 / 1.09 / 1.1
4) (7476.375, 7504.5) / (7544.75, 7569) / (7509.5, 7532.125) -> 0.06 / 1.08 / 1.08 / 1.09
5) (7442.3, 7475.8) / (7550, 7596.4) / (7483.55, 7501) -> 0.21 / 1.08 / 1.07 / 1.09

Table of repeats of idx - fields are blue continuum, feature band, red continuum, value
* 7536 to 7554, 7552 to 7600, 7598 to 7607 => 0.5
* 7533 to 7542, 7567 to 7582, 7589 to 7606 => 0.0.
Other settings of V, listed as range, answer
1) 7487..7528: 1.091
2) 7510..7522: 1.088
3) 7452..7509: 1.099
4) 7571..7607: 1.108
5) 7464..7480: 1.094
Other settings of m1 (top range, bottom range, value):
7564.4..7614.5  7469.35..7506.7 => 1.01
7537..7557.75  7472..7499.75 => 1.02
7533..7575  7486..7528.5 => 1.02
